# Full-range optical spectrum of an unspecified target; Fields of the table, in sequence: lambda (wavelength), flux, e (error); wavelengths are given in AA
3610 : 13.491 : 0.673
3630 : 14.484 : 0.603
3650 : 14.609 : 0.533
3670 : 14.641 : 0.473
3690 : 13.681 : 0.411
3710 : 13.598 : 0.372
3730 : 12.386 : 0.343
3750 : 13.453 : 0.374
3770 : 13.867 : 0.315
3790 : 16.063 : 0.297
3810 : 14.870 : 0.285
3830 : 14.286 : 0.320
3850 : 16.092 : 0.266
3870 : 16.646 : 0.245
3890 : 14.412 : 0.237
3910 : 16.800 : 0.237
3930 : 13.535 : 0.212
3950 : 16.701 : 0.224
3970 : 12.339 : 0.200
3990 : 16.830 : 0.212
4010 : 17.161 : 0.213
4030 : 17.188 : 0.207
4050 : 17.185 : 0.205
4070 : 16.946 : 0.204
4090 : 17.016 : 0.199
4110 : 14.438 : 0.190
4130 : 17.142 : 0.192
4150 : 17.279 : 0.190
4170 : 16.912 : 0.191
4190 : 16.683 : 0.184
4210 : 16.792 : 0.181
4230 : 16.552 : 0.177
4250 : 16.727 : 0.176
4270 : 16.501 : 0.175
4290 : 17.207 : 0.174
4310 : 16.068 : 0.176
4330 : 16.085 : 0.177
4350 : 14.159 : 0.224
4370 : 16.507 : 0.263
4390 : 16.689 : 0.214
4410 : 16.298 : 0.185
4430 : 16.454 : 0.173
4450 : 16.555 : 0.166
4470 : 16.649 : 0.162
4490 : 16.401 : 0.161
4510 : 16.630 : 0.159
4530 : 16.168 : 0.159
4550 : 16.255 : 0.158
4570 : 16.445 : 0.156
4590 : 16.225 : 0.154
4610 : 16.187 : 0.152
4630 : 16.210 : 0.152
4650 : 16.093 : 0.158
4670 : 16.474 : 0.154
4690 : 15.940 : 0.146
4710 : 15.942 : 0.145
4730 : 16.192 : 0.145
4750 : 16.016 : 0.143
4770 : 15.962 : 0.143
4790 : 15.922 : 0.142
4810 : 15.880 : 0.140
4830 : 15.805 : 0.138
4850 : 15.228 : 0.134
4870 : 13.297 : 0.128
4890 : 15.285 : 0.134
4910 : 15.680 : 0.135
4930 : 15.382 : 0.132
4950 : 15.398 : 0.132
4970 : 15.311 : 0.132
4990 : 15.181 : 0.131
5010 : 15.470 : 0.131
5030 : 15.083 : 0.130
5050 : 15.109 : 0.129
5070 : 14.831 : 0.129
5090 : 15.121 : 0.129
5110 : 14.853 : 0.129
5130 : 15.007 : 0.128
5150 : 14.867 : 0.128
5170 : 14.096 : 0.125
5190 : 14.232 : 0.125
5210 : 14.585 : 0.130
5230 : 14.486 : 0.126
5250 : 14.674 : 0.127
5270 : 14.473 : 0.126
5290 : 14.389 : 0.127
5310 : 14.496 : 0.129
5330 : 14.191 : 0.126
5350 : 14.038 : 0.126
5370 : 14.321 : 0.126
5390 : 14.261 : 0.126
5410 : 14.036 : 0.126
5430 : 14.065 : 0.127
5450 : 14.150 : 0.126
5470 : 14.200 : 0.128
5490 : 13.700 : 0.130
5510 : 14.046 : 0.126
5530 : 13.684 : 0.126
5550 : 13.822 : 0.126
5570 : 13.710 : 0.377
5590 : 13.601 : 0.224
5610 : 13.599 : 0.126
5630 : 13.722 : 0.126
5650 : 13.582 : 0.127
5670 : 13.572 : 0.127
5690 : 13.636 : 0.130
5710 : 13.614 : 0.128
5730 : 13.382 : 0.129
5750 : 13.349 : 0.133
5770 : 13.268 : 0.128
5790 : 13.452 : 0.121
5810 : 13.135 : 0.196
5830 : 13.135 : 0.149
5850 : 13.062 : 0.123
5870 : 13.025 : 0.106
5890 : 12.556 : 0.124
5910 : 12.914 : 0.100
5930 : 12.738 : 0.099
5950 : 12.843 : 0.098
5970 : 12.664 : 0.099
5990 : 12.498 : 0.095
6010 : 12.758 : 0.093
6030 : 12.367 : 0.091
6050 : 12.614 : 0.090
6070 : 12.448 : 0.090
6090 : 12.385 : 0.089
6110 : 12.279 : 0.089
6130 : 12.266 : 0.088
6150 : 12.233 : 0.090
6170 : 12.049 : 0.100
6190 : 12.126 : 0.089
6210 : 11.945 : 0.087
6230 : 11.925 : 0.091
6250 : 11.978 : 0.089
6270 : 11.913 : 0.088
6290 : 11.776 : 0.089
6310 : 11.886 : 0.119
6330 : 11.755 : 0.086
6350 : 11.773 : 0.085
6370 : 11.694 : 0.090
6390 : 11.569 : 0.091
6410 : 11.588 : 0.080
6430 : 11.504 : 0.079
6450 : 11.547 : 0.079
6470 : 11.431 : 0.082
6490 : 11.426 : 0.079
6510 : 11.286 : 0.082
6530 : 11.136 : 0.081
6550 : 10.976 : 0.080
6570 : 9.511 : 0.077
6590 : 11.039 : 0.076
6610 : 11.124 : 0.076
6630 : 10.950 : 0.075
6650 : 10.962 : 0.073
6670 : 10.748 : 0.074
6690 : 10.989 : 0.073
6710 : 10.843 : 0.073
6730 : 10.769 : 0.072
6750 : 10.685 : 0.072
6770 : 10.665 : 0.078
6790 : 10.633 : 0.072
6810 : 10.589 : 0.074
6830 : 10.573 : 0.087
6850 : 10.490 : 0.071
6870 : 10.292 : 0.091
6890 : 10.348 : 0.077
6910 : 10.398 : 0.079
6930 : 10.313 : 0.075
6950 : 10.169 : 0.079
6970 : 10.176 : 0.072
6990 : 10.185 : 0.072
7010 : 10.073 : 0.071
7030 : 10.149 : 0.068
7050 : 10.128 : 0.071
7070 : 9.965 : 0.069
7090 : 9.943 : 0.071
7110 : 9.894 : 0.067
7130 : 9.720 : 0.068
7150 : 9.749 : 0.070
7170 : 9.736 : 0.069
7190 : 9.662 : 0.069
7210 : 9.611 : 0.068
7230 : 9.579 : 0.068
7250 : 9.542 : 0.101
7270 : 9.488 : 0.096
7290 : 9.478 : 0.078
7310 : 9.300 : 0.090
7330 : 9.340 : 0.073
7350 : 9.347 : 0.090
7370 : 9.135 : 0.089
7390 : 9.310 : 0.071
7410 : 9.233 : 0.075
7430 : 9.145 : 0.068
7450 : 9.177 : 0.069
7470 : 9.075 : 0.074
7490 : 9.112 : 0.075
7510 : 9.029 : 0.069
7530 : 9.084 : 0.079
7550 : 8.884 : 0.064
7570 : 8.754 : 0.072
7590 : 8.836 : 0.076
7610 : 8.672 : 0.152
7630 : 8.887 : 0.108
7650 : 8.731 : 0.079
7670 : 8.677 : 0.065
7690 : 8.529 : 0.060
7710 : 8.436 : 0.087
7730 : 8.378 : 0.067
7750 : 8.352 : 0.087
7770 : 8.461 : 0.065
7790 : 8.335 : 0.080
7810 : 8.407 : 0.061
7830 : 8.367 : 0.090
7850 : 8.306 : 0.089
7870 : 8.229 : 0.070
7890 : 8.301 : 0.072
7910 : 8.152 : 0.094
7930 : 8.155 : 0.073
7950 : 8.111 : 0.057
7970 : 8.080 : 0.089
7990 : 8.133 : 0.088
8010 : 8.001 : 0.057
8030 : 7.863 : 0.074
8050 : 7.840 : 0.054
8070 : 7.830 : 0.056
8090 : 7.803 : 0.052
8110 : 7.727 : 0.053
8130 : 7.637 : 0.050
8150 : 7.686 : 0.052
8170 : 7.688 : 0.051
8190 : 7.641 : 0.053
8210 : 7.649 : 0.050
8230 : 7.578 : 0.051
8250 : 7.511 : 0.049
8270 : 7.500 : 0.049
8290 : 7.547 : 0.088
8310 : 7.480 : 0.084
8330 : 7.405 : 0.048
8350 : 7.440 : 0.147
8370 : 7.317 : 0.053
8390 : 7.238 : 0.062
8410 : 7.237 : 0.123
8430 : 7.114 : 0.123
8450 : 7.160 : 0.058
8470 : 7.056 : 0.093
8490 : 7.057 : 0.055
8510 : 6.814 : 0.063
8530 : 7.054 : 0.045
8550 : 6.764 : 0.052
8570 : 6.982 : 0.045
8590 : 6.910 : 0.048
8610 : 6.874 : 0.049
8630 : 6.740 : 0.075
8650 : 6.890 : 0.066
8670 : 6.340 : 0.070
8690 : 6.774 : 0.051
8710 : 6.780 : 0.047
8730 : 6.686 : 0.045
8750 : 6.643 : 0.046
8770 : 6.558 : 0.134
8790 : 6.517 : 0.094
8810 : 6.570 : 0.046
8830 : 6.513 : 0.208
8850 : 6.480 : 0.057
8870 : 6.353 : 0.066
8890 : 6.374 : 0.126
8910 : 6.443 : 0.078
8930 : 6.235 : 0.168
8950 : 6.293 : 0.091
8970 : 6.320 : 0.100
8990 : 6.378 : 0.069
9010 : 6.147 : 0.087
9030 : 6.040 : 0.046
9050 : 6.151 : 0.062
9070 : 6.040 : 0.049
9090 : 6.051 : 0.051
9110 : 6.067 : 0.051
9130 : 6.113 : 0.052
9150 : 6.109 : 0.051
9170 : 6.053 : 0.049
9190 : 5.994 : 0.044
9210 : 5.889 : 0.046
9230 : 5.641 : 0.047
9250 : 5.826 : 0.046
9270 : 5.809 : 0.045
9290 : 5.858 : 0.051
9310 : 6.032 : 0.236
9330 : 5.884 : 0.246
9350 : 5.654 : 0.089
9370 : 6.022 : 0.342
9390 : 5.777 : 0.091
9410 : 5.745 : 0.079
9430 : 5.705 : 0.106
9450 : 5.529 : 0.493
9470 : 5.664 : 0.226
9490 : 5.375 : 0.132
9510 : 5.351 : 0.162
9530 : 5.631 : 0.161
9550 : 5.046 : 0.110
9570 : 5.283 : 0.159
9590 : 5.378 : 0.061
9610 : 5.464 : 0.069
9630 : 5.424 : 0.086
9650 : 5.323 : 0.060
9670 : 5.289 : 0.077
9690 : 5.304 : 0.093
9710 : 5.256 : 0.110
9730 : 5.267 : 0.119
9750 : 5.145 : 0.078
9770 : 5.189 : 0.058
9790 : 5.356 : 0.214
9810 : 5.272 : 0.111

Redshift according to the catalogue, 0.00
